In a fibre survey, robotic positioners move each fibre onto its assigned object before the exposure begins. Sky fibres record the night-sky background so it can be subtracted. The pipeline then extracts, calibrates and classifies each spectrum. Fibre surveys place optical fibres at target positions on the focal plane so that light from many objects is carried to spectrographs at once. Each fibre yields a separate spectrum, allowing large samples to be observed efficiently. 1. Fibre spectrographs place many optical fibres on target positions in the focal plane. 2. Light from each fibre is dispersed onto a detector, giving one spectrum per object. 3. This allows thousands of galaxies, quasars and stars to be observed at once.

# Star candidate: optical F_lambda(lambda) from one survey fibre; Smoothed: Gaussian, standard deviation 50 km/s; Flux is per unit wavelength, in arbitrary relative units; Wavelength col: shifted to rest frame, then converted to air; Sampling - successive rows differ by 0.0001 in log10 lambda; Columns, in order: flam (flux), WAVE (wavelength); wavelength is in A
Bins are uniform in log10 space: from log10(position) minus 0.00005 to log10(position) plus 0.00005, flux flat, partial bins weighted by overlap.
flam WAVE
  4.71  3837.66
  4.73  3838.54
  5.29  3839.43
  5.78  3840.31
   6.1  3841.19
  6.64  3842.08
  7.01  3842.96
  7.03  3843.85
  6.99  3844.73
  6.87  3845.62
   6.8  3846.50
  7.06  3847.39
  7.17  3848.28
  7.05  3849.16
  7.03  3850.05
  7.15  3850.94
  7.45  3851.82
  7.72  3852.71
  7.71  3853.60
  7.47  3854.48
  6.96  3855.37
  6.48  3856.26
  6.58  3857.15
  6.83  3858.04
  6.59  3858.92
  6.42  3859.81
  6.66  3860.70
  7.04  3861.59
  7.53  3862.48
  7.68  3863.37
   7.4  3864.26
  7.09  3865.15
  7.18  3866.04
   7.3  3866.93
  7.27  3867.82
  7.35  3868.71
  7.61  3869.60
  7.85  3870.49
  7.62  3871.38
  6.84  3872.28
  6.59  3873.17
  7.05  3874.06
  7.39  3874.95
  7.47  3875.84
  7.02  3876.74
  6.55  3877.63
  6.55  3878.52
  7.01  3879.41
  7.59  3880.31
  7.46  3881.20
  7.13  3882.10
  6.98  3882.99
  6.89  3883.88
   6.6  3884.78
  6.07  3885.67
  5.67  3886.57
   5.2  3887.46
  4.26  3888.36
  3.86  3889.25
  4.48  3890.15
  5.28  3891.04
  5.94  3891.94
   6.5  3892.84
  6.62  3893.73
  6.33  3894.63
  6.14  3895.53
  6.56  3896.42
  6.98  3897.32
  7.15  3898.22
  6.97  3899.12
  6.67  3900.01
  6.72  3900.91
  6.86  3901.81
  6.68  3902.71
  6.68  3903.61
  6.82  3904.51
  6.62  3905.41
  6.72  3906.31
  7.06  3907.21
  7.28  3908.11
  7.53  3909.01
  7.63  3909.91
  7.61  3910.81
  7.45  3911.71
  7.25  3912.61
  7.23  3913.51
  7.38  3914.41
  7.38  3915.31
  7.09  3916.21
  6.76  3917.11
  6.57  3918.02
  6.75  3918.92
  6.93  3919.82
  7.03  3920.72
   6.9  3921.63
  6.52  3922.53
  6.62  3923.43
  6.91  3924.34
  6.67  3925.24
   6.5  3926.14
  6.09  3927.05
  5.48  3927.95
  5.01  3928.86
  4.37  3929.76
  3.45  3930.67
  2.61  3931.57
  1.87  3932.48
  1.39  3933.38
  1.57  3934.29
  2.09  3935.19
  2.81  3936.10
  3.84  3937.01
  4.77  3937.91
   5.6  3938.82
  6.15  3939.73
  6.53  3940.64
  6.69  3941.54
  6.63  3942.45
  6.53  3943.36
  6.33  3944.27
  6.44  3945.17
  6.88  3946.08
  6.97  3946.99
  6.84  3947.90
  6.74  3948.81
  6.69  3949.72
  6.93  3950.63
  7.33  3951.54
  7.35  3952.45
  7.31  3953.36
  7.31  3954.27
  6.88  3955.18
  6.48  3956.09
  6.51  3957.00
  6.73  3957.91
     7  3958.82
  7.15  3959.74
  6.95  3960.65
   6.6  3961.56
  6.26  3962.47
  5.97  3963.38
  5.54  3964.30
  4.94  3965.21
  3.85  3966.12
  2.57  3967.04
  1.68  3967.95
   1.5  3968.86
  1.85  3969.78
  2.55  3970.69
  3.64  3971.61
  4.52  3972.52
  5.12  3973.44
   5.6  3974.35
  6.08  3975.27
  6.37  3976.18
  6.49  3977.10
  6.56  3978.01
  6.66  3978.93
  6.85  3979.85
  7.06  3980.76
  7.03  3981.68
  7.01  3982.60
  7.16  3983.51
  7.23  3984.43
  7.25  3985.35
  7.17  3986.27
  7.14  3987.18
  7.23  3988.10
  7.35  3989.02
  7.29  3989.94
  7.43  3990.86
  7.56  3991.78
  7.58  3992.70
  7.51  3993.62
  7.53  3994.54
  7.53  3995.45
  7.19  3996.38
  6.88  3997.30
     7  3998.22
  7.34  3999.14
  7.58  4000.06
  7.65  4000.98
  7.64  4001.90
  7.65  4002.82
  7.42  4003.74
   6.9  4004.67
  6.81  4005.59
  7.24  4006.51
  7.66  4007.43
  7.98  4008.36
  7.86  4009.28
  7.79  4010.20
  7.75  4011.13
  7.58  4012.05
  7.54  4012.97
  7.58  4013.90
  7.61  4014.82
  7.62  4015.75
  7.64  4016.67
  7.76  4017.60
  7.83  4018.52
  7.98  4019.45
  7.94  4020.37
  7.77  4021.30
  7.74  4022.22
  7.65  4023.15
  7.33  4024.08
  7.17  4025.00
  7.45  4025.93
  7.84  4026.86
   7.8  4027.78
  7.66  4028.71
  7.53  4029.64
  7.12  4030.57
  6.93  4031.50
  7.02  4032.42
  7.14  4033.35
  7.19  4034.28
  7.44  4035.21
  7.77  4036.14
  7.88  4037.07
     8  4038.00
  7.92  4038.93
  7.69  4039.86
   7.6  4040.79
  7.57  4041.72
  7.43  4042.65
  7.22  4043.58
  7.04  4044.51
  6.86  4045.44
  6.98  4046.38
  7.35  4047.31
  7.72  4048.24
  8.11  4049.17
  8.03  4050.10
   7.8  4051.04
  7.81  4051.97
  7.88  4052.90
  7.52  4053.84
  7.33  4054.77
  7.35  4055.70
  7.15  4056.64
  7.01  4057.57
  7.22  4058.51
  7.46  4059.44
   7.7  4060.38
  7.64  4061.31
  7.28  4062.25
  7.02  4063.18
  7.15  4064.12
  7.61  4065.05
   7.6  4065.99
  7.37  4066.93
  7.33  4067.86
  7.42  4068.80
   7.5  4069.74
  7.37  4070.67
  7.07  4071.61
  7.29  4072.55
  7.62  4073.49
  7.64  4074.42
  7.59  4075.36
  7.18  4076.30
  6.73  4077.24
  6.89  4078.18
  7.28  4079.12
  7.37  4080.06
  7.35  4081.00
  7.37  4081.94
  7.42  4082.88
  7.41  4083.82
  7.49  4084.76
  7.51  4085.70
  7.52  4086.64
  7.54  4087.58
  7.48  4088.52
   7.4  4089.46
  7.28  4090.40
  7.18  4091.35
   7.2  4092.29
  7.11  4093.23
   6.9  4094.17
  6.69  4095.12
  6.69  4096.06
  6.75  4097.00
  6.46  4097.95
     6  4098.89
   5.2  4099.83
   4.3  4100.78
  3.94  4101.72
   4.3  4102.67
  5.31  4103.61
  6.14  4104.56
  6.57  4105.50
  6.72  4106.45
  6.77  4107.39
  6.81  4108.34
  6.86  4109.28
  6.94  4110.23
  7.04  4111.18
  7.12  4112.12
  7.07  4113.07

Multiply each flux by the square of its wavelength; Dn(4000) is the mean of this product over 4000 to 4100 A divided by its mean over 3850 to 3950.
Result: 1.2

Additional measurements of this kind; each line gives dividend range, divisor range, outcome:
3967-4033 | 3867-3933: 1.11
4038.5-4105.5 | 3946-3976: 1.34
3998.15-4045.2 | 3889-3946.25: 1.32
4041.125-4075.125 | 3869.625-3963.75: 1.26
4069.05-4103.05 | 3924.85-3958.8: 1.32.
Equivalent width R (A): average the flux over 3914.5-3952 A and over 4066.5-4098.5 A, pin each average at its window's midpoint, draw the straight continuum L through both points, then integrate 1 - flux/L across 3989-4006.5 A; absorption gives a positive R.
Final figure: -2.7 A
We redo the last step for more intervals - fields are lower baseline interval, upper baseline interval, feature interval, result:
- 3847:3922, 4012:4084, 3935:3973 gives 8.1 A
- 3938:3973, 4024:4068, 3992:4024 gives -3.8 A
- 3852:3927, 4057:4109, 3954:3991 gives 5.3 A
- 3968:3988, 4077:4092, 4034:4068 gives -3.4 A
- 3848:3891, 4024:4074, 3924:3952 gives 7.0 A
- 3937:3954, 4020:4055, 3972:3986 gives 0.9 A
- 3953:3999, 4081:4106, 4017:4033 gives -3.0 A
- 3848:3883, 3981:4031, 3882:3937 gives 9.5 A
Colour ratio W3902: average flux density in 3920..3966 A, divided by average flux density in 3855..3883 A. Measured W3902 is 0.8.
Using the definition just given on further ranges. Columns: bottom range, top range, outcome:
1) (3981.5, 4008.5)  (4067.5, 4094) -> 1.00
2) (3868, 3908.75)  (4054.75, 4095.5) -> 1.11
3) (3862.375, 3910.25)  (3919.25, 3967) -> 0.86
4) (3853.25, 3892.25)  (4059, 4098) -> 1.08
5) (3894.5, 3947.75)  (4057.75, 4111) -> 1.14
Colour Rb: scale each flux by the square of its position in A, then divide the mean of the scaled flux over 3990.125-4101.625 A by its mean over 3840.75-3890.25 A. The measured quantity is 1.17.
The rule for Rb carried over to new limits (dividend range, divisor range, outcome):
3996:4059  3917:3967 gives 1.35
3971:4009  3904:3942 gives 1.23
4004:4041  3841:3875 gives 1.16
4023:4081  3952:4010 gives 1.19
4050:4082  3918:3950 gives 1.44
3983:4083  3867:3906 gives 1.21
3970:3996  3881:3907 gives 1.09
